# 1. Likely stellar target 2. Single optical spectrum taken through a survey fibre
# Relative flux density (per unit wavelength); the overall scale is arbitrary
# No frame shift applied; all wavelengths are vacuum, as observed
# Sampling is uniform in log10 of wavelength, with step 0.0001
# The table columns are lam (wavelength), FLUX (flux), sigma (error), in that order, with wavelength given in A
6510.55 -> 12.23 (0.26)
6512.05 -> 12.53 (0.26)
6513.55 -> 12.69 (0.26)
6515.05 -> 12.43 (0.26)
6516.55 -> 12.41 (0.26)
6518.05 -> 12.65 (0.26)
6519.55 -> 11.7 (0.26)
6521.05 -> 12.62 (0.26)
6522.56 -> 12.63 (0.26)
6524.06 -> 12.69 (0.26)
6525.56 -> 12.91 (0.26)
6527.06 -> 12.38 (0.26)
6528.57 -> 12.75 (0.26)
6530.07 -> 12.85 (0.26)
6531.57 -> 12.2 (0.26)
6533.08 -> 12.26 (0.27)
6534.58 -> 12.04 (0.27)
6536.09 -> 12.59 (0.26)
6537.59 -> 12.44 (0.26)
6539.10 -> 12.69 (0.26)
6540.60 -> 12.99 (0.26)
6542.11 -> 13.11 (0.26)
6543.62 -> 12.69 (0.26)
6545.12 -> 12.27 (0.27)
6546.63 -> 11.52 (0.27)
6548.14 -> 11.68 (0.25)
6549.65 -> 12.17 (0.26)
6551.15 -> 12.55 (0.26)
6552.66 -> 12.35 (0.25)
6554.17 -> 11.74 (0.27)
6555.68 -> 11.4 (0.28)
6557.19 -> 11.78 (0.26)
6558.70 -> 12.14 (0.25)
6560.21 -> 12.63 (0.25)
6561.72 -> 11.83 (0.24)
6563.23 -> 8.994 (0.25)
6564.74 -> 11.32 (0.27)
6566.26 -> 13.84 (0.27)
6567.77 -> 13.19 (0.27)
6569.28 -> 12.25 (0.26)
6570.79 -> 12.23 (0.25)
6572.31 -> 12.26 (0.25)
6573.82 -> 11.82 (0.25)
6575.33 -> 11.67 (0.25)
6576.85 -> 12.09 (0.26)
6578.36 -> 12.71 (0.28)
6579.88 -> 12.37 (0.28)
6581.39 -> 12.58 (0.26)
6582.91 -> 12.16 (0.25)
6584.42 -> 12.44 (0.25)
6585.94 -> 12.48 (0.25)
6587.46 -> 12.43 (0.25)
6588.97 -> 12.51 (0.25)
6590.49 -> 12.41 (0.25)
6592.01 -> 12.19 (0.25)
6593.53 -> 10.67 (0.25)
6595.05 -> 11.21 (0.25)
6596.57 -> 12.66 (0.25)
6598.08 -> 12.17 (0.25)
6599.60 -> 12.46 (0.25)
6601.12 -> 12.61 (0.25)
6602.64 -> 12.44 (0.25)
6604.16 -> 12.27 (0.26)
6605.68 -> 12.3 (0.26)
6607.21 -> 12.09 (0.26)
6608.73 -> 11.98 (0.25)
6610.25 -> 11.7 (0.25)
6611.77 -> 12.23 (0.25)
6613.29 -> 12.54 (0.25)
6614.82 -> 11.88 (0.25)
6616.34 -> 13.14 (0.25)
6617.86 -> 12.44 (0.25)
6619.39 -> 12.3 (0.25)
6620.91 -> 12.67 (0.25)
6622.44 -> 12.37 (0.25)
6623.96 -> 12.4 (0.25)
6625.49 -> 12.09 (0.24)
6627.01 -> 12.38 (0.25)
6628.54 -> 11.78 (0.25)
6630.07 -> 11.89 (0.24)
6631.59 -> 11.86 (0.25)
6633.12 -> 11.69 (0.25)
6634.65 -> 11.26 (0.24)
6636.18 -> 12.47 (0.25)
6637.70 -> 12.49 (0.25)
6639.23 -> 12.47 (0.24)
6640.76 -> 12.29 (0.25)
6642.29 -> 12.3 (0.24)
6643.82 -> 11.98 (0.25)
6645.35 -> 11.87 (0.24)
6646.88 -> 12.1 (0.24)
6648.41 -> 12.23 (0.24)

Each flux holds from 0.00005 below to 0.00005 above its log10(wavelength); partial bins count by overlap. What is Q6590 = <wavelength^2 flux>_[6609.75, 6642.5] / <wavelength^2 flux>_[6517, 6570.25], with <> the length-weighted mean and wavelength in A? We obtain 1.0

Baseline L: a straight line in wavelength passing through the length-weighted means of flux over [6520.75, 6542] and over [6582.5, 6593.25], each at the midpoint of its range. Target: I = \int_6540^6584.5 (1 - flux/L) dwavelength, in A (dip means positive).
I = 1.0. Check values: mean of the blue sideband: 12.6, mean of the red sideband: 12.3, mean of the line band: 12.2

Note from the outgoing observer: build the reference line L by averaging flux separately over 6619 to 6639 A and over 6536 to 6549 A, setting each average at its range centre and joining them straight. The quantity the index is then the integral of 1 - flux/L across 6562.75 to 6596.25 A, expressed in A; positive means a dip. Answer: 0.5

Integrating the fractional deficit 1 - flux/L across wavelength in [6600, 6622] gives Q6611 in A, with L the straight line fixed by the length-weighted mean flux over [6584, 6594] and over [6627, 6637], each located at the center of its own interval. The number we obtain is -0.6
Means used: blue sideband 12.2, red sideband 11.9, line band 12.3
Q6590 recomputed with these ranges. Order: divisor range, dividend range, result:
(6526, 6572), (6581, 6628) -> 1.02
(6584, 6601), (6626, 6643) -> 1.01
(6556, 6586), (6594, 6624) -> 1.02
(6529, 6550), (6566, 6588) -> 1.01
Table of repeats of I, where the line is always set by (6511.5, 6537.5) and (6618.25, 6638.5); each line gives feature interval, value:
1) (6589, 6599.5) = 0.2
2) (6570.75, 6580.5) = 0.1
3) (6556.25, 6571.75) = 0.4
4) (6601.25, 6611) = 0.0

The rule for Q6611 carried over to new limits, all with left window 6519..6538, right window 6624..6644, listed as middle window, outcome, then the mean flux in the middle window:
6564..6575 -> -0.1 A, 12.4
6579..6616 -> 0.0 A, 12.2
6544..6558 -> 0.5 A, 12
